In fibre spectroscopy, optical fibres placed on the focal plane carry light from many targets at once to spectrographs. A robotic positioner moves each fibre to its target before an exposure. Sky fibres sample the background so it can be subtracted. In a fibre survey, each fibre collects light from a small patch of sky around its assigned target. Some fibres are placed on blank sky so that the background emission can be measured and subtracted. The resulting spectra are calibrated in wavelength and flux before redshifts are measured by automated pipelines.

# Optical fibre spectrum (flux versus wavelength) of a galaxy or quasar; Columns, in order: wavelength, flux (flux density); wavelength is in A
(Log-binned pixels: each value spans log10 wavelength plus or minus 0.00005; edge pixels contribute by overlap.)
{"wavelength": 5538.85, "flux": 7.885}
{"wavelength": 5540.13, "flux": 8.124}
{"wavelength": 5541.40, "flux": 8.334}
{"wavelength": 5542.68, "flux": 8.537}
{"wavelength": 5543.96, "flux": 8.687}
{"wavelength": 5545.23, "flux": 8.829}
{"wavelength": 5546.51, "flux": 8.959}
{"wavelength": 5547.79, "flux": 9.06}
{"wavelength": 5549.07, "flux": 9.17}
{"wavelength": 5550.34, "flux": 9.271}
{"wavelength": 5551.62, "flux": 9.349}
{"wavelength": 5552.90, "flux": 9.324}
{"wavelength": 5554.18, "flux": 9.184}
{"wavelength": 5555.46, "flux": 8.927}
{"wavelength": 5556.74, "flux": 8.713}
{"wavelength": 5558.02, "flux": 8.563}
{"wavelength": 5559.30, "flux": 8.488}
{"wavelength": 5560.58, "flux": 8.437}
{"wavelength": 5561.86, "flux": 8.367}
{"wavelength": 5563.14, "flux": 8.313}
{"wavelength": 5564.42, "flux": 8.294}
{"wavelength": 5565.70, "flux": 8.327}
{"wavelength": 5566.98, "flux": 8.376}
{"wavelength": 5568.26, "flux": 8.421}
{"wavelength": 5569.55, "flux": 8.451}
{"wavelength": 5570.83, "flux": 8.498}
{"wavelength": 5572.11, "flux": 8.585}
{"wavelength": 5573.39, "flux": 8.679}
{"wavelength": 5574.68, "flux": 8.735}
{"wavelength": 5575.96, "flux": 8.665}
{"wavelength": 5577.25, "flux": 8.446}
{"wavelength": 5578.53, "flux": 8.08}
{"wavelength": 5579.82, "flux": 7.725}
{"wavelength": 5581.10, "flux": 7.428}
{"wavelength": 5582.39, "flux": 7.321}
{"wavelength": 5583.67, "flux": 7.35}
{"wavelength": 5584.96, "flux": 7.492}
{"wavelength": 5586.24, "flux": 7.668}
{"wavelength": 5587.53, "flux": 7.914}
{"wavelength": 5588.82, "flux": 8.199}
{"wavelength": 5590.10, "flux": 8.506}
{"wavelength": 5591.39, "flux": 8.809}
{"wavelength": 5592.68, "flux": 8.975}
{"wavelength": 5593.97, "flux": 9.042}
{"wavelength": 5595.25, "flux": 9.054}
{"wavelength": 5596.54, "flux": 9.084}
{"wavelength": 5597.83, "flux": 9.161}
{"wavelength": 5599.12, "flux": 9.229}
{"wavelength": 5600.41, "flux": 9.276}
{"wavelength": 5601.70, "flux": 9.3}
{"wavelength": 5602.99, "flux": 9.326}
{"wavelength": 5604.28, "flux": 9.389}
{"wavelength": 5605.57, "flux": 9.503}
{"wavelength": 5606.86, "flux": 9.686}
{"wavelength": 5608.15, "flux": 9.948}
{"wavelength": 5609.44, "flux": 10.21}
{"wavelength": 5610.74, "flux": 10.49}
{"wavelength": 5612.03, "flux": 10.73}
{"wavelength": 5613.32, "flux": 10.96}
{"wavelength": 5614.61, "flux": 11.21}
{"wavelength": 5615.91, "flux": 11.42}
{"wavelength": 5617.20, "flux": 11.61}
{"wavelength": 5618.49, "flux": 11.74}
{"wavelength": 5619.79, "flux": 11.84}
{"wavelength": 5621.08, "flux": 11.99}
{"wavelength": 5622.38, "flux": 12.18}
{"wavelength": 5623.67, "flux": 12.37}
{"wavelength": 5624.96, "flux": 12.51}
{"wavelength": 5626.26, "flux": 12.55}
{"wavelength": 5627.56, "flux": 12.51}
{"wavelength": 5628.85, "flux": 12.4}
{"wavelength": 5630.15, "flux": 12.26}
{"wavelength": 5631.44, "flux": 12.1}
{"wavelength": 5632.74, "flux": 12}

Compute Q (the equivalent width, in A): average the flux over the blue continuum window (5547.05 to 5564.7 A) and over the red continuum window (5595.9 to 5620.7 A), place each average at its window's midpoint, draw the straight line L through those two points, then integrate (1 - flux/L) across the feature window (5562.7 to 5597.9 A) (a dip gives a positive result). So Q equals 4.3 A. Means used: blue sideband 8.83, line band 8.33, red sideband 10.2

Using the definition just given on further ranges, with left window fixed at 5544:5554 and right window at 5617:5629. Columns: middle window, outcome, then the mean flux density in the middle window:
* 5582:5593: 2.78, 8.02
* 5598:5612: 2.17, 9.67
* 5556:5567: 1.36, 8.44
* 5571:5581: 1.82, 8.37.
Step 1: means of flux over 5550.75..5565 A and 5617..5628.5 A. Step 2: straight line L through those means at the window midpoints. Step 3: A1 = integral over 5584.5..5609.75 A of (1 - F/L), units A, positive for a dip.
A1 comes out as 4.3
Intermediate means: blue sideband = 8.73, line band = 8.99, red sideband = 12.2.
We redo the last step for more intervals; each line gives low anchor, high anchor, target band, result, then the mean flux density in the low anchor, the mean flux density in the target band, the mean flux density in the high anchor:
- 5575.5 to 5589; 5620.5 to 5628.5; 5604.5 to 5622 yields 0.5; 7.82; 10.9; 12.4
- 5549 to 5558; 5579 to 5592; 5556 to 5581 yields 0.3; 9.09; 8.41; 7.84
